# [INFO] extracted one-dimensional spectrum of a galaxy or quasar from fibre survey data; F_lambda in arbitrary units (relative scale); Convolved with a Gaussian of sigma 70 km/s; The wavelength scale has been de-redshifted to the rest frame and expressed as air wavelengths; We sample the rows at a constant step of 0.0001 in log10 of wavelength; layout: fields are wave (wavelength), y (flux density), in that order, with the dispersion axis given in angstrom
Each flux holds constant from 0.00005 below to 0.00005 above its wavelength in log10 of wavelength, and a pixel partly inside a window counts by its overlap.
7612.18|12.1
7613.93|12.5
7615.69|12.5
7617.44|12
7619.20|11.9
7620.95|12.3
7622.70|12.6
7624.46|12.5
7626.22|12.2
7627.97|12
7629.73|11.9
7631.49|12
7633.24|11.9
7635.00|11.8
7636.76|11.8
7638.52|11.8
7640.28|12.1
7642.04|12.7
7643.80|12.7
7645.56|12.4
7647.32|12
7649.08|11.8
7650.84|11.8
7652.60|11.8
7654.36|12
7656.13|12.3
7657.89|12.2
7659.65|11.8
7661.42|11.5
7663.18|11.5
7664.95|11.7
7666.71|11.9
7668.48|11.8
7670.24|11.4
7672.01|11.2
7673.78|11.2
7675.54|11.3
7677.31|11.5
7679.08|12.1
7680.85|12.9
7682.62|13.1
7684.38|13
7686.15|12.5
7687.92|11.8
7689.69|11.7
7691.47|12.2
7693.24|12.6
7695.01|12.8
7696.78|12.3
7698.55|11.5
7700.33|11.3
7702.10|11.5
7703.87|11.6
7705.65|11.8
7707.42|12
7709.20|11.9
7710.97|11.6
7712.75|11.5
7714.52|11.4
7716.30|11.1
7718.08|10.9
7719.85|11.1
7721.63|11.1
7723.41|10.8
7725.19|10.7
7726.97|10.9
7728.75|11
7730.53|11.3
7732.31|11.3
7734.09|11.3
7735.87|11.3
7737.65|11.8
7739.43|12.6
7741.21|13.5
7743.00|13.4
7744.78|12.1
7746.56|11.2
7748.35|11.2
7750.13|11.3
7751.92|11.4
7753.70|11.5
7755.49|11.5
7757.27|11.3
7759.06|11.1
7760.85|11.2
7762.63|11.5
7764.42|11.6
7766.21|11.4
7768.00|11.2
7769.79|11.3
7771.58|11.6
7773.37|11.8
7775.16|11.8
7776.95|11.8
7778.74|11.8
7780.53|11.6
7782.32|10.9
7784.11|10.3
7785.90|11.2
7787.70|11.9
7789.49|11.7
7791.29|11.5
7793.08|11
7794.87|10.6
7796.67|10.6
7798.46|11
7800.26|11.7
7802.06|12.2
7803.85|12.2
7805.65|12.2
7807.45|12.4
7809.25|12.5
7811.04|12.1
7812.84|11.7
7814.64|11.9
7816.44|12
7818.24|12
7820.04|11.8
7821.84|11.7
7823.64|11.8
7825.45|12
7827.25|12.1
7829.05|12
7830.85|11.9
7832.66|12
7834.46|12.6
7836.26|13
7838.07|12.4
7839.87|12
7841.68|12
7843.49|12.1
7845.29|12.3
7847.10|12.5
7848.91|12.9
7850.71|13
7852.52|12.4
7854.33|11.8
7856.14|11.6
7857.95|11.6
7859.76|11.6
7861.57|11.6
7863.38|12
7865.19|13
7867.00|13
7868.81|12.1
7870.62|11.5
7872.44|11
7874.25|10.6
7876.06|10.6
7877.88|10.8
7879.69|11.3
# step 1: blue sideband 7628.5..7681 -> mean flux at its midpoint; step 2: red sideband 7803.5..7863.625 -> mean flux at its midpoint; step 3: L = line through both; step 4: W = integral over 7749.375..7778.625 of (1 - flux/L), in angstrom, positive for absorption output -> 1.3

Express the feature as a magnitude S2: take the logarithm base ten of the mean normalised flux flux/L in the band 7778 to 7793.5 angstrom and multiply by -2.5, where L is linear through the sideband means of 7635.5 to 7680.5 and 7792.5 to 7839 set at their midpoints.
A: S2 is 0.05 mag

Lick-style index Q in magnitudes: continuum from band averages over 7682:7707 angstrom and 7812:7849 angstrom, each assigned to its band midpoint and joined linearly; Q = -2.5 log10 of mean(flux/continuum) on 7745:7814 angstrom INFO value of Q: 0.06 mag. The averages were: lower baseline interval 12.1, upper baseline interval 12.1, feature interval 11.5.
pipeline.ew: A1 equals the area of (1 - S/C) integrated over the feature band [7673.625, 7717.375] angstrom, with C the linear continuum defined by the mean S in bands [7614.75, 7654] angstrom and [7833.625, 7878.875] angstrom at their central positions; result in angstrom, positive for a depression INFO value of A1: 0.5 angstrom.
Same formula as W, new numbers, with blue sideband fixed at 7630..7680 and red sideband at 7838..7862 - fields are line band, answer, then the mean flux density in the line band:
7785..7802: 1.1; 11.3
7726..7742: 0.4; 11.7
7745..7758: 0.7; 11.4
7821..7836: 0.1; 12.1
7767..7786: 1.0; 11.4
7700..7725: 1.2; 11.4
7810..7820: 0.1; 11.9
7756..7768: 0.7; 11.3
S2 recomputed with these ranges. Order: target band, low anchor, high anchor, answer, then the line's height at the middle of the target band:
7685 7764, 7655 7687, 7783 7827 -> 0.02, 11.8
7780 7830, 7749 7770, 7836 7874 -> 0.01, 11.7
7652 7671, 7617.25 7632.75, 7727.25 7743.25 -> 0.02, 12.1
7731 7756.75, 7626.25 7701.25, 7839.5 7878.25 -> 0.01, 12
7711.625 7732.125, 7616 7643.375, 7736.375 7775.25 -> 0.07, 11.8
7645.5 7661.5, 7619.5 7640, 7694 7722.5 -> 0.00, 11.9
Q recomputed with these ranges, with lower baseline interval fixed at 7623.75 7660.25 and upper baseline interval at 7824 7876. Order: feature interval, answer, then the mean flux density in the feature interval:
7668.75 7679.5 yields 0.06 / 11.4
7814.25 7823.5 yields 0.02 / 11.9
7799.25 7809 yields -0.01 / 12.1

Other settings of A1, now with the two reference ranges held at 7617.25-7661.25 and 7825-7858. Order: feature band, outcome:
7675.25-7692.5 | -0.2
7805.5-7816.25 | 0.1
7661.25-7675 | 0.7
